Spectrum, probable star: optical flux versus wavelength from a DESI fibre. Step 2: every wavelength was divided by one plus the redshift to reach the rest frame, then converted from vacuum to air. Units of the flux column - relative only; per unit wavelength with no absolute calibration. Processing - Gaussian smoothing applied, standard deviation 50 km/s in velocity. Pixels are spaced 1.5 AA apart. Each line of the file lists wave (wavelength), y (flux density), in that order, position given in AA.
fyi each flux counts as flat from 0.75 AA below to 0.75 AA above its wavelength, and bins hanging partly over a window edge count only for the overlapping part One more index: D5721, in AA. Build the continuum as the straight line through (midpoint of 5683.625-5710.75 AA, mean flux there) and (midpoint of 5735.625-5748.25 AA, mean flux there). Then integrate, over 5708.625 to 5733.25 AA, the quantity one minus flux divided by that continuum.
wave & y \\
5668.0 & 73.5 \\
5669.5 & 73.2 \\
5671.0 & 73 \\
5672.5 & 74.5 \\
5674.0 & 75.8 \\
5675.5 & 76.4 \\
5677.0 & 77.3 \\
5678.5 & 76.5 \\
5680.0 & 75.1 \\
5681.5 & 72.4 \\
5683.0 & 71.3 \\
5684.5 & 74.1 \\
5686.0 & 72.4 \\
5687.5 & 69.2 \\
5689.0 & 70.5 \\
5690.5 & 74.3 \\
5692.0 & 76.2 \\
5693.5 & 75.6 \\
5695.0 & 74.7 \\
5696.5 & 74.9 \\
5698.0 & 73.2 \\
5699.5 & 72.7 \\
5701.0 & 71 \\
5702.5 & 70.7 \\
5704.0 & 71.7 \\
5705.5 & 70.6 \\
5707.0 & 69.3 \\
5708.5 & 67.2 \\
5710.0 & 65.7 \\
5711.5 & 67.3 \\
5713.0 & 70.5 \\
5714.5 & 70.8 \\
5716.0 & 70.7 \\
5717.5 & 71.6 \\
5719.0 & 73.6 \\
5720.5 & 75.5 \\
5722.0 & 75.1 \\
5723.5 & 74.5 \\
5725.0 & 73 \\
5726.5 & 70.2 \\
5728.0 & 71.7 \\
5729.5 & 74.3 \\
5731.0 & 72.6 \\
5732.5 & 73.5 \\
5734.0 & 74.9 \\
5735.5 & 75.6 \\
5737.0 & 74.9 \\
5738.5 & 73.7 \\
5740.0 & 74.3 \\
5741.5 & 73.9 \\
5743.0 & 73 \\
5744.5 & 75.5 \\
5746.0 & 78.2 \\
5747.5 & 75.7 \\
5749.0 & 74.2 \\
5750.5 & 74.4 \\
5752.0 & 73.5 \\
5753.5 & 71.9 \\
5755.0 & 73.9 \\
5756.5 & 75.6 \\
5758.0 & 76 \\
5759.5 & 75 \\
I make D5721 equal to 0.6 AA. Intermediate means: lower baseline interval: 71.9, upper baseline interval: 74.9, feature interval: 71.8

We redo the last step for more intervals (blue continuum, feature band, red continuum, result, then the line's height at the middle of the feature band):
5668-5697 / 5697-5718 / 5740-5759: 1.1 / 74.3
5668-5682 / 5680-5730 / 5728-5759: 1.8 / 74.7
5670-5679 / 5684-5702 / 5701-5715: -0.3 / 72.1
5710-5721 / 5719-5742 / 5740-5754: -0.4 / 72.6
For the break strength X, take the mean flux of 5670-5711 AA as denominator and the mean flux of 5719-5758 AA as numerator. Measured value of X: 1.02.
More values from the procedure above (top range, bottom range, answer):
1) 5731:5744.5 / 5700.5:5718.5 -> 1.06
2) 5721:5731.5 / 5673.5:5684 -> 0.98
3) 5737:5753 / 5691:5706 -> 1.02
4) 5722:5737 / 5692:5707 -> 1.01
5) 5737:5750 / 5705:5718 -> 1.08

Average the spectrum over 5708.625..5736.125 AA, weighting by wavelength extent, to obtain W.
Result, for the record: 72.2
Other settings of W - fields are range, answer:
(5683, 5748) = 72.7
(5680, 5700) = 73.3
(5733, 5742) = 74.5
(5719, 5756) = 74.1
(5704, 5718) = 69.4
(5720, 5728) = 73.4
